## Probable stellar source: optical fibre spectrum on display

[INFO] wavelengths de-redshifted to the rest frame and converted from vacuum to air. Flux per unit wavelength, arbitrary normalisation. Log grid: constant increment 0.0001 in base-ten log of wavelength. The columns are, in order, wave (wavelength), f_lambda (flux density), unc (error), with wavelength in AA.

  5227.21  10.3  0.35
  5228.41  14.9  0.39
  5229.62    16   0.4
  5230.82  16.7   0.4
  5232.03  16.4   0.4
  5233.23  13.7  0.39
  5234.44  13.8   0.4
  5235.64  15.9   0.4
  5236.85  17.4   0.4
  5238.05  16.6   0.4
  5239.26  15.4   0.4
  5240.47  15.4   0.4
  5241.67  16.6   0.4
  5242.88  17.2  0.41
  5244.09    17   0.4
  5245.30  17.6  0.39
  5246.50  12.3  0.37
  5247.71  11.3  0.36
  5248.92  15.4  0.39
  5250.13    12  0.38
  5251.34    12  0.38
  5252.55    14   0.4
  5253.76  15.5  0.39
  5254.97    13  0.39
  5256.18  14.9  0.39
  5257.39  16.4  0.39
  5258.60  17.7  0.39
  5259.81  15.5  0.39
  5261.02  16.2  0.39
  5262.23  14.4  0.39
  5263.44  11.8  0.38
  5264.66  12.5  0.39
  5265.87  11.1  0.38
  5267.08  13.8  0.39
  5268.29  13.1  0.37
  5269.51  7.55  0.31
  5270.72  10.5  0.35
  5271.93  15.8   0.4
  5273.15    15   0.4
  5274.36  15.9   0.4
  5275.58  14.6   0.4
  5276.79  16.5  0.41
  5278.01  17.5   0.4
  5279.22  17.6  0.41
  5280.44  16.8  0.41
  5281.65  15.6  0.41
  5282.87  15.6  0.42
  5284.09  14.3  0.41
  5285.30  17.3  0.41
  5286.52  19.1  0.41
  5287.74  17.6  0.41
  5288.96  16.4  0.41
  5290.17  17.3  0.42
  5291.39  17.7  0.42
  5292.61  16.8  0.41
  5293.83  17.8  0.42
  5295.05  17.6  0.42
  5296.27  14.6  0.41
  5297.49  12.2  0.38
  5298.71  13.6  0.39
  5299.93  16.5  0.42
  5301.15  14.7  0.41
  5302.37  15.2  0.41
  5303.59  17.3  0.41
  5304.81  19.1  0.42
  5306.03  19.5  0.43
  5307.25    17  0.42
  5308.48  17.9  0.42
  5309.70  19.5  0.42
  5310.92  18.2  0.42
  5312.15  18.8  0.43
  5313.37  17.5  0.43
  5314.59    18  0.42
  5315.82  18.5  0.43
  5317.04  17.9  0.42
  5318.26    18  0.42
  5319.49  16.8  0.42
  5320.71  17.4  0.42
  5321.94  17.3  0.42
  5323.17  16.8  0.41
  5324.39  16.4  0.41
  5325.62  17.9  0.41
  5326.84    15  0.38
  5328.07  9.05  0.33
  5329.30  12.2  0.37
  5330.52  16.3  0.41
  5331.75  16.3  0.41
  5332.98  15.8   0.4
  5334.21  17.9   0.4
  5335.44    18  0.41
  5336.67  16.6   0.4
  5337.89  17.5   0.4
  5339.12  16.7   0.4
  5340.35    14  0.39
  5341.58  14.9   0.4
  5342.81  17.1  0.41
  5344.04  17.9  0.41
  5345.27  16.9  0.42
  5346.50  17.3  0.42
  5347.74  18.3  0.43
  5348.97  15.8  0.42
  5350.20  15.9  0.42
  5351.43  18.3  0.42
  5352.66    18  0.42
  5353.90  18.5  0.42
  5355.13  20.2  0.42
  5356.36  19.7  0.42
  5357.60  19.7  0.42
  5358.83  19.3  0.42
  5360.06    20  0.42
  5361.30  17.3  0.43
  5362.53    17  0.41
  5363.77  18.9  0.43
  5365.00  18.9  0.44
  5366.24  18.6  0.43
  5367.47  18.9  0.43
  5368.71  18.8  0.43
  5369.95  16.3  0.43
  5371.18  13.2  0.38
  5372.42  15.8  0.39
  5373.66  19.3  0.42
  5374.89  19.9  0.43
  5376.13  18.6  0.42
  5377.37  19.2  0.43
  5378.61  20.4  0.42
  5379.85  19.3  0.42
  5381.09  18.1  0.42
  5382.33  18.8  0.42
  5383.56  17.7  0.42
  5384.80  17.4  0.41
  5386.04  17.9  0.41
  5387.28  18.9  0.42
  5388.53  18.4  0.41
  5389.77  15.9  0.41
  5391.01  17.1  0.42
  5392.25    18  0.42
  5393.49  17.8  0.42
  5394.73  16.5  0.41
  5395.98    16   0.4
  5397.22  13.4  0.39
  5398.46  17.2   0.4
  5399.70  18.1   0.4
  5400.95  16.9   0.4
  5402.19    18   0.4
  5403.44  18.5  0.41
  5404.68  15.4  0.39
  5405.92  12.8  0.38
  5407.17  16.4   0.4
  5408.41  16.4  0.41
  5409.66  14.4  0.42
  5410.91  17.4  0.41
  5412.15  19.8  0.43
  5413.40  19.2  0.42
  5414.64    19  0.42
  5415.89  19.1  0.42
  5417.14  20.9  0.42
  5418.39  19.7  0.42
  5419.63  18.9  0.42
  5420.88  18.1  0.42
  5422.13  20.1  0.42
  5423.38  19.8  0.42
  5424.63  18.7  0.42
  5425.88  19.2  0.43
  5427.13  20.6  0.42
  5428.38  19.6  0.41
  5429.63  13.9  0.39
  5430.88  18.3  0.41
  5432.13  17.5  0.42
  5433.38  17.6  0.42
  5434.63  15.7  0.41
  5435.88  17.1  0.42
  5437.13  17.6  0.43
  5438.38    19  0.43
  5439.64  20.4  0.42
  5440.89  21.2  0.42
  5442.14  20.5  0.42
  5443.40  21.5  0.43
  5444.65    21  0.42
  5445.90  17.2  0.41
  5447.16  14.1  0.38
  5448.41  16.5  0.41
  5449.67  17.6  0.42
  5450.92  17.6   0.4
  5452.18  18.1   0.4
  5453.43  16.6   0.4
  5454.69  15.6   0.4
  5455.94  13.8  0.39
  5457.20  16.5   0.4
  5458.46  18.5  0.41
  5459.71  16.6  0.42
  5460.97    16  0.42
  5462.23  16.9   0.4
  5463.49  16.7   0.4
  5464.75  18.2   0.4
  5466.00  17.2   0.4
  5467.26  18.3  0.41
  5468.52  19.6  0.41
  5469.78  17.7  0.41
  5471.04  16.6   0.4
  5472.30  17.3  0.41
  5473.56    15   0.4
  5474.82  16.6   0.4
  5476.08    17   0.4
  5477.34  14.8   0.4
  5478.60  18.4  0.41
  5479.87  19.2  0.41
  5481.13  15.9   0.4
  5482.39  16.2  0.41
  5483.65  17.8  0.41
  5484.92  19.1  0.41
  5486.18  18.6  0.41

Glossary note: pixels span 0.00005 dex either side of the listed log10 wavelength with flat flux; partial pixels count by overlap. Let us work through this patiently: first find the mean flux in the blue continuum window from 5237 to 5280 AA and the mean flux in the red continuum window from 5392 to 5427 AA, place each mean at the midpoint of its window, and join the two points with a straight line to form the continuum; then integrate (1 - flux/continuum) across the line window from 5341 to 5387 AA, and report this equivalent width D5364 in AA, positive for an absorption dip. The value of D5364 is -3.5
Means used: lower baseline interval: 14.6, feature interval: 18.1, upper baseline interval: 17.7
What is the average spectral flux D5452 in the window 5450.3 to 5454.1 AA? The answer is 17.4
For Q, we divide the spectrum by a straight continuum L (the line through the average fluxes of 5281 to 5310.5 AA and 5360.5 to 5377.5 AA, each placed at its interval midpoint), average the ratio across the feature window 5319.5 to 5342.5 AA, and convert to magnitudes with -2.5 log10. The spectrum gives 0.09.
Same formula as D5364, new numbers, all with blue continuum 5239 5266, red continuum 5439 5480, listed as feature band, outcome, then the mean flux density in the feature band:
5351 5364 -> -2.2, 18.8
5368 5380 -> -1.3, 18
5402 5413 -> 0.1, 16.6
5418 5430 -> -1.4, 18.9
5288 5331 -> -3.5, 16.7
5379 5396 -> -1.3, 17.8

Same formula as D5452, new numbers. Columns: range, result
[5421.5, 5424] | 19.9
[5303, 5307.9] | 18.2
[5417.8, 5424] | 19.3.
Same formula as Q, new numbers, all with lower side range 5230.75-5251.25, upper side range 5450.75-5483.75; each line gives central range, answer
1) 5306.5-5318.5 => -0.153 mag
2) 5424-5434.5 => -0.087 mag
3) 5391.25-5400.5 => -0.021 mag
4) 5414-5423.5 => -0.172 mag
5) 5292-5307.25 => -0.041 mag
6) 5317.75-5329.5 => 0.005 mag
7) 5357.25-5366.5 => -0.159 mag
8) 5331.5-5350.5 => -0.047 mag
